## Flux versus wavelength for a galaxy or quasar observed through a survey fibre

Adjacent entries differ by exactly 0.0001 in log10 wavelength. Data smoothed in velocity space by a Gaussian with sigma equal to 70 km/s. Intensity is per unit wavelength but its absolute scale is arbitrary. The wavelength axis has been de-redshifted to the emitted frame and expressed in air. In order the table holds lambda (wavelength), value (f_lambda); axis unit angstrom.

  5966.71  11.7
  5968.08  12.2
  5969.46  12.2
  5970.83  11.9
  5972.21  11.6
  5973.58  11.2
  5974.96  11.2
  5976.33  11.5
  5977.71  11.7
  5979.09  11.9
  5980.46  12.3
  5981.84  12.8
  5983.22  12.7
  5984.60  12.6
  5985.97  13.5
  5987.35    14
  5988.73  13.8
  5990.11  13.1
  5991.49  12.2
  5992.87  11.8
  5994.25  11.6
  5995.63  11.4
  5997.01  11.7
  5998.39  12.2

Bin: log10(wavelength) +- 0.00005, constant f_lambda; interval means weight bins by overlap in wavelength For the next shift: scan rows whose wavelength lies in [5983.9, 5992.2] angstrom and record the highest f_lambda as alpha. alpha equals 14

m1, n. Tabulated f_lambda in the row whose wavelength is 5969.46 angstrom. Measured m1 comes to 12.2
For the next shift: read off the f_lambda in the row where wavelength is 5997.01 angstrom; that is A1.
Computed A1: 11.7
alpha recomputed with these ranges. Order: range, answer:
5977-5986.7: 13.5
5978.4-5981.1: 12.3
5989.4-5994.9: 13.1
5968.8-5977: 12.2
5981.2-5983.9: 12.8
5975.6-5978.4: 11.7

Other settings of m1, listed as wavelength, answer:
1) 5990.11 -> 13.1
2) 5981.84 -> 12.8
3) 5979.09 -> 11.9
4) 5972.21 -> 11.6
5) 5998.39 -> 12.2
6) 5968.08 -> 12.2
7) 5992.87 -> 11.8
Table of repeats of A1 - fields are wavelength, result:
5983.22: 12.7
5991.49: 12.2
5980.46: 12.3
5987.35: 14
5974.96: 11.2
